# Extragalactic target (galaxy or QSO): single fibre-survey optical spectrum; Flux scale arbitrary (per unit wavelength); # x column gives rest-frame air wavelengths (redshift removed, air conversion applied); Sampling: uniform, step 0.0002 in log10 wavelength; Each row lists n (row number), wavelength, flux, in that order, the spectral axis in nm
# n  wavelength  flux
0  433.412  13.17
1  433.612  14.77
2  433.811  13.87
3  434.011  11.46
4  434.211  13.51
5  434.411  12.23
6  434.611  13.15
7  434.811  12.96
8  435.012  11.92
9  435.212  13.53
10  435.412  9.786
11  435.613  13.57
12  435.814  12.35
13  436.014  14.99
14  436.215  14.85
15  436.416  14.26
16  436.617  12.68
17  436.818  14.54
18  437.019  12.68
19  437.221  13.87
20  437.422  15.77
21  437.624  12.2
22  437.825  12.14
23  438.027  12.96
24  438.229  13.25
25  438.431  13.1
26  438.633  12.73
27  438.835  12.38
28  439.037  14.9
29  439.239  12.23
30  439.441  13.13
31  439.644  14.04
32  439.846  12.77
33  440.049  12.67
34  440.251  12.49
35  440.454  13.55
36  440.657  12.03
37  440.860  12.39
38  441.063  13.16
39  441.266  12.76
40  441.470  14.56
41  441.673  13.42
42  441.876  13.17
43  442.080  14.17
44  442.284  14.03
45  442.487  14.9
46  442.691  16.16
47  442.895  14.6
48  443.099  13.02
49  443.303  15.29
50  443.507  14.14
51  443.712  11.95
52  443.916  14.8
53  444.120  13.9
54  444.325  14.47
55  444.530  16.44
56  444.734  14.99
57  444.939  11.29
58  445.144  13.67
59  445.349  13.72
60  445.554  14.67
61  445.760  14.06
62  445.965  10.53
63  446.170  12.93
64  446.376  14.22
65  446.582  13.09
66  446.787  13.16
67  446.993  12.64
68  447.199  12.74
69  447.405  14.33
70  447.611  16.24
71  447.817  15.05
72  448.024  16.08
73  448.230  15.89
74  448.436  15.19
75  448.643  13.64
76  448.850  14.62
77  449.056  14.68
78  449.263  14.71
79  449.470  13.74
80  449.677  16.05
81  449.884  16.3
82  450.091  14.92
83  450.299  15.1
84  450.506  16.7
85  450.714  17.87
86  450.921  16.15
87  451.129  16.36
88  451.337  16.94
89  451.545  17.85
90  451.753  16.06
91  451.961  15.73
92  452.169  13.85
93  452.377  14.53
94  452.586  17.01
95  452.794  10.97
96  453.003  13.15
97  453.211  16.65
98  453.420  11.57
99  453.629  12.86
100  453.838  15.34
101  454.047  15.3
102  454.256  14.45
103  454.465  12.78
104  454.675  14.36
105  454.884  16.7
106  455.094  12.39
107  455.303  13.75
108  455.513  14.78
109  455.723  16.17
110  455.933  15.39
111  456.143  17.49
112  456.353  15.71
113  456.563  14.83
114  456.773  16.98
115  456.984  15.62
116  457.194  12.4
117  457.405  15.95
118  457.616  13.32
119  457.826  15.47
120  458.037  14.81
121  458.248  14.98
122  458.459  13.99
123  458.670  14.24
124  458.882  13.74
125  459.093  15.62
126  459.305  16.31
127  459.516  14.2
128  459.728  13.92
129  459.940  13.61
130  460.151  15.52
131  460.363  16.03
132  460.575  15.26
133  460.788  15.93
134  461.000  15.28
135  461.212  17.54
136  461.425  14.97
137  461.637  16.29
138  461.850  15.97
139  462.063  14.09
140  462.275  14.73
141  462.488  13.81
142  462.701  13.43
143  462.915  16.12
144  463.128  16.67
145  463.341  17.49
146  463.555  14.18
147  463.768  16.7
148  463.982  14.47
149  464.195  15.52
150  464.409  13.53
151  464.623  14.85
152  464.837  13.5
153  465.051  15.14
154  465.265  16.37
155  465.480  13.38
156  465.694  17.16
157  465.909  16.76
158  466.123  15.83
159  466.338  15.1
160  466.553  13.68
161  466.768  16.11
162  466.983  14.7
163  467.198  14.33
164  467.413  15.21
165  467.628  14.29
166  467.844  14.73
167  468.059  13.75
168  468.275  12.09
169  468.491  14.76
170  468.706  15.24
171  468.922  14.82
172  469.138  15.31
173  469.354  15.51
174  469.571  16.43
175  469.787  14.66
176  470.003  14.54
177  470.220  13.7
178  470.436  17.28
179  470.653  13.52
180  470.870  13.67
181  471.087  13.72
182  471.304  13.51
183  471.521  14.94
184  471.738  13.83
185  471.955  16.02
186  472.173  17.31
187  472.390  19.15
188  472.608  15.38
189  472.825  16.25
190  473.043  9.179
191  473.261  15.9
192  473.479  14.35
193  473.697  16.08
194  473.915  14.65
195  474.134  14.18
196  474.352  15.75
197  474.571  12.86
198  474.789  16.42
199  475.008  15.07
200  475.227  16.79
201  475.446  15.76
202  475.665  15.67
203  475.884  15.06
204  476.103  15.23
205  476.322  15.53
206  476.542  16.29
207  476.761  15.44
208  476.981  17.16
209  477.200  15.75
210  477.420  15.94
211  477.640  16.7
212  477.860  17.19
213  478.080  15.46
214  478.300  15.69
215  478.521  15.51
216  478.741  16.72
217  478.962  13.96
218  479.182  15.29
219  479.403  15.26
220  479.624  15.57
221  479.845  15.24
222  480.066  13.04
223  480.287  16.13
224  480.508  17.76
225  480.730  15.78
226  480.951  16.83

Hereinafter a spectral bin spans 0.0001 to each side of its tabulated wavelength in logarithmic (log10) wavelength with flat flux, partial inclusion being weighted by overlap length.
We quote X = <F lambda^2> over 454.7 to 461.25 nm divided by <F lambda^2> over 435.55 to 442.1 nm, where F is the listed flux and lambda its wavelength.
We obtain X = 1.2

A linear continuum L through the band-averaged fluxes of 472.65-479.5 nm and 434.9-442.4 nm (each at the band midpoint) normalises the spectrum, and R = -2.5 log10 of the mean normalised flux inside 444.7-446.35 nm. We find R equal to 0.034 mag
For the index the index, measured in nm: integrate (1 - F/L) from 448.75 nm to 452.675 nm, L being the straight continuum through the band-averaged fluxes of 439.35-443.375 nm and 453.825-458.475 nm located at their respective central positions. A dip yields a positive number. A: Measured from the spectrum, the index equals -0.35 nm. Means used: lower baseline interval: 13.6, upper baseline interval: 14.9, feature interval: 15.7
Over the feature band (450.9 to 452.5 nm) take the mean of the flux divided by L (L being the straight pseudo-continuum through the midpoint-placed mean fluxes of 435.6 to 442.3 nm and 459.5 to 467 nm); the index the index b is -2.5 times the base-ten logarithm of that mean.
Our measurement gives -0.11 mag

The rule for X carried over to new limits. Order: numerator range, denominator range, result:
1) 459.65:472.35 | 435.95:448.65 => 1.22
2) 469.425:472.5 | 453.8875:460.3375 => 1.08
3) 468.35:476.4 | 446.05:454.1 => 1.12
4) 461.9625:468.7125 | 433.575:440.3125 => 1.29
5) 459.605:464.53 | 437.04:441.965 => 1.28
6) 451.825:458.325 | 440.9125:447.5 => 1.12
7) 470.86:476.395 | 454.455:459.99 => 1.09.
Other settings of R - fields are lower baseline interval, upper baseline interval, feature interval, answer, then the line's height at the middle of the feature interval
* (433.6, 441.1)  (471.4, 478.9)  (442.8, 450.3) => -0.04 mag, 13.7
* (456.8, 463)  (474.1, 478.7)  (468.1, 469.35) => 0.06 mag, 15.4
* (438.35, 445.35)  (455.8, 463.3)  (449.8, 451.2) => -0.13 mag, 14.4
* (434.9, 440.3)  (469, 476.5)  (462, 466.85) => -0.04 mag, 14.6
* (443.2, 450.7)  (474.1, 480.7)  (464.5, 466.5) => -0.01 mag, 15.1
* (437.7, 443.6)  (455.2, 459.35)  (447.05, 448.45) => -0.06 mag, 14.1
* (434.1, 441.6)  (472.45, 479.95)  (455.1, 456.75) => -0.08 mag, 14.2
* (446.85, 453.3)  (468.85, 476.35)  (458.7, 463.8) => -0.01 mag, 15.1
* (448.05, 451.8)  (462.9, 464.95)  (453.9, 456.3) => 0.05 mag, 15.6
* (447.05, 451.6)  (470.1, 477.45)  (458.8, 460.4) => 0.04 mag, 15.4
